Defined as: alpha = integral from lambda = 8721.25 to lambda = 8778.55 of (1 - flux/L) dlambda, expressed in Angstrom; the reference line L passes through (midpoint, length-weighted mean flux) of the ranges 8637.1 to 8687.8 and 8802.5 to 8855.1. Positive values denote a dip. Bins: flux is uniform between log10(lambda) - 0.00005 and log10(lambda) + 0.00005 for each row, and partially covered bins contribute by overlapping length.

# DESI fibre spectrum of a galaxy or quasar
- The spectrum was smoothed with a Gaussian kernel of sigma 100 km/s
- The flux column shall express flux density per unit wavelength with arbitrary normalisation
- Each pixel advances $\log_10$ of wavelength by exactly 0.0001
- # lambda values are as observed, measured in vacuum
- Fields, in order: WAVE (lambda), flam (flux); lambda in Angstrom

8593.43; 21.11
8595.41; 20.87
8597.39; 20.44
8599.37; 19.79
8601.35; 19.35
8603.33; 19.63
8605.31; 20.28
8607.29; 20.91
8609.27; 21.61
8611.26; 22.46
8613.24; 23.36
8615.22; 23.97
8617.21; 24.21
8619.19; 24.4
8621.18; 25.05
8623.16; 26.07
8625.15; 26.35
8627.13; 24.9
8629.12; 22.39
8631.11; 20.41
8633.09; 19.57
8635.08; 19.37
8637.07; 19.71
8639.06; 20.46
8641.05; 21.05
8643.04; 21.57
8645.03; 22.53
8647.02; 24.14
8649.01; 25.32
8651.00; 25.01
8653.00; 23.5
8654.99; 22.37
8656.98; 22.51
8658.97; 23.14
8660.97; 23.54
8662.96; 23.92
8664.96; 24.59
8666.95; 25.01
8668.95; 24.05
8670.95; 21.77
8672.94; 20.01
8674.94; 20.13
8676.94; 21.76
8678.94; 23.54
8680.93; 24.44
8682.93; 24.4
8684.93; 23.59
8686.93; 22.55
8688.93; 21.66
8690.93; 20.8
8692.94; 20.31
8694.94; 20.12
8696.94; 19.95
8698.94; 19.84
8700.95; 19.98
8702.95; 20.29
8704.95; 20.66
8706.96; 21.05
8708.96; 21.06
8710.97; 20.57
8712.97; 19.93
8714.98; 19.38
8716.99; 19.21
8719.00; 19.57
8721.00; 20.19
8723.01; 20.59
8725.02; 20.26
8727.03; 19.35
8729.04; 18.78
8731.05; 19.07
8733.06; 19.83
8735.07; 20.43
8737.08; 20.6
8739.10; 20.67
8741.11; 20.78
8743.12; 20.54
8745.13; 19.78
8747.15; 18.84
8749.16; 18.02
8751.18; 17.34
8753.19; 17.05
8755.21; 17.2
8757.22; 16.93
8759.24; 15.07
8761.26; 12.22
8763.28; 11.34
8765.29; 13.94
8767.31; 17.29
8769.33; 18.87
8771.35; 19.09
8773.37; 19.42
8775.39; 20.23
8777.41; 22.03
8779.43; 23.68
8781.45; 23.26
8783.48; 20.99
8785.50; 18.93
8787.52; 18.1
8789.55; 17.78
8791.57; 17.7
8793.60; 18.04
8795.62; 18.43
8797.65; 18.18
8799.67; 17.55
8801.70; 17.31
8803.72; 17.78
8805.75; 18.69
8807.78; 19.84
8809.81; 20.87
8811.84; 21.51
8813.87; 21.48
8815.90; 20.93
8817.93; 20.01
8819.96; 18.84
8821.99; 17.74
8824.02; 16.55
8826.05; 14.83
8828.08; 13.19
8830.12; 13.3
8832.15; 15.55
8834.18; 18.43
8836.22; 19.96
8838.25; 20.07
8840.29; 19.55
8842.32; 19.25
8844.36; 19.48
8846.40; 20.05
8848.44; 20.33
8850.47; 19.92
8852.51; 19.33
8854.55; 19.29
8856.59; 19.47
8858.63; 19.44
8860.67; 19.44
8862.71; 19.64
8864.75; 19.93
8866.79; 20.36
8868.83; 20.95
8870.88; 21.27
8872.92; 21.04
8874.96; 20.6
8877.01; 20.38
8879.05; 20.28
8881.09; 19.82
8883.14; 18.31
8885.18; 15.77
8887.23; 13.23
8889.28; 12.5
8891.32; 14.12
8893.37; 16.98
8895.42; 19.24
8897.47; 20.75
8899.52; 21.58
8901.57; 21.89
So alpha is 6.30 Angstrom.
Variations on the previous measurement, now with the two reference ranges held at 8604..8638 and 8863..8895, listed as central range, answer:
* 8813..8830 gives 1.5 Angstrom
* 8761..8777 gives 2.6 Angstrom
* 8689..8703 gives 0.7 Angstrom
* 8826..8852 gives 1.2 Angstrom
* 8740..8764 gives 3.9 Angstrom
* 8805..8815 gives -0.5 Angstrom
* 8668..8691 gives -0.8 Angstrom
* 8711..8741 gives 1.5 Angstrom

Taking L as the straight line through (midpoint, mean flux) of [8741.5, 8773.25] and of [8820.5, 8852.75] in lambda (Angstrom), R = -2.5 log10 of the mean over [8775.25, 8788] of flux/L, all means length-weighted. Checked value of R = -0.220 mag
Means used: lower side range 17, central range 21.2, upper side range 18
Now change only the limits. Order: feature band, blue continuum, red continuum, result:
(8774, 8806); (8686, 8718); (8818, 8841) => -0.06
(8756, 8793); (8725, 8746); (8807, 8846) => 0.07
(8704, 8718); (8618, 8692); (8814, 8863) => 0.07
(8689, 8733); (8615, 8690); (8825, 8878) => 0.09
